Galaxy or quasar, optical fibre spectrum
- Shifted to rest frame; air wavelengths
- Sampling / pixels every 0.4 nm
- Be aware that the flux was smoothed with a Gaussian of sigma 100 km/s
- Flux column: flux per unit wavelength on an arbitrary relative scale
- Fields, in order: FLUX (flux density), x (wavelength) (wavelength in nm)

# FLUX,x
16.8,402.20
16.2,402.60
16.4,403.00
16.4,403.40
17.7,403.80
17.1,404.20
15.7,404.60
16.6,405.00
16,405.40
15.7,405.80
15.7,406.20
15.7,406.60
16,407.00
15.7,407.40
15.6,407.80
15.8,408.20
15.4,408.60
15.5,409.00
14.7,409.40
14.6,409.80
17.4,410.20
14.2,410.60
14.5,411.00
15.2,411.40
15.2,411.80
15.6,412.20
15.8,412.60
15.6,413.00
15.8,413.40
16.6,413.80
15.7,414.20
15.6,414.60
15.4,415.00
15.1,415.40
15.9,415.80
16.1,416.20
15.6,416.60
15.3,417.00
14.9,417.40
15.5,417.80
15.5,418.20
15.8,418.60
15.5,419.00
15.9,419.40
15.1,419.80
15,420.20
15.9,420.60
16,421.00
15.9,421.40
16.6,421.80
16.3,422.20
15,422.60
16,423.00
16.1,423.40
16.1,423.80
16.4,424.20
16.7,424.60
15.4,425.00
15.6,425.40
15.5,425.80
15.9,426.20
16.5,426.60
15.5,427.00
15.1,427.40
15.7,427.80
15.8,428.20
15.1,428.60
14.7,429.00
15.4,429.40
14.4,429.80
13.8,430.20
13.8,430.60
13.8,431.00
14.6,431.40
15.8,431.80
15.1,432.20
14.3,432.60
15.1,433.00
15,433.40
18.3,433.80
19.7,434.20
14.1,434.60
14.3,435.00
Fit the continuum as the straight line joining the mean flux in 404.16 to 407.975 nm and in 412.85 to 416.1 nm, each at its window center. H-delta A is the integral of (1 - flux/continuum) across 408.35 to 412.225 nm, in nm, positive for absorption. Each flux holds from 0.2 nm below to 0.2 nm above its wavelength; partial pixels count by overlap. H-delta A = 0.15 nm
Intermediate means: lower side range 15.9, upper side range 15.7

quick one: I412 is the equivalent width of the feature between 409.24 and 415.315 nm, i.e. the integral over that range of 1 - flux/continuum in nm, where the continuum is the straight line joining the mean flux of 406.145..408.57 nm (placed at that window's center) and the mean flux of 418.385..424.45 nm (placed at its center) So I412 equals 0.12 nm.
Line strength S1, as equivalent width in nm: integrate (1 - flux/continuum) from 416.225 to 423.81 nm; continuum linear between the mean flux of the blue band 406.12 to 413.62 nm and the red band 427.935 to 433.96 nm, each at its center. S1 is -0.22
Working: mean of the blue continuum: 15.5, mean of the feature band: 15.7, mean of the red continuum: 15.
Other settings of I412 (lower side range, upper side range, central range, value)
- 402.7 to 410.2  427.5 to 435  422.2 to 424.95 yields -0.10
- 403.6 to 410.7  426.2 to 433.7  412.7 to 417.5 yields -0.02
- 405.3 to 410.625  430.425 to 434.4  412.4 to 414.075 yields -0.04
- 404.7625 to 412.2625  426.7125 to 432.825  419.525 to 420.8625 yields -0.02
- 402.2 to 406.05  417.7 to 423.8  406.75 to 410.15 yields 0.16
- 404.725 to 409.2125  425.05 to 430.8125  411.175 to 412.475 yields 0.03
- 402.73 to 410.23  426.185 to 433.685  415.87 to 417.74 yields 0.01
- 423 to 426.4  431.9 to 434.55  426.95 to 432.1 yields 0.38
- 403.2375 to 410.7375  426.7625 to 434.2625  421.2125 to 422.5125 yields -0.06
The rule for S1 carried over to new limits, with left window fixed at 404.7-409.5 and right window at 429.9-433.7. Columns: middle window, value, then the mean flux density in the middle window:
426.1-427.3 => -0.081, 15.9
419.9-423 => -0.141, 15.8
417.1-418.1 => 0.003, 15.2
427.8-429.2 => -0.043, 15.3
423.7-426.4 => -0.175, 15.9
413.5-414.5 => -0.041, 16.1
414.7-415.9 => -0.005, 15.4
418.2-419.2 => -0.025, 15.6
